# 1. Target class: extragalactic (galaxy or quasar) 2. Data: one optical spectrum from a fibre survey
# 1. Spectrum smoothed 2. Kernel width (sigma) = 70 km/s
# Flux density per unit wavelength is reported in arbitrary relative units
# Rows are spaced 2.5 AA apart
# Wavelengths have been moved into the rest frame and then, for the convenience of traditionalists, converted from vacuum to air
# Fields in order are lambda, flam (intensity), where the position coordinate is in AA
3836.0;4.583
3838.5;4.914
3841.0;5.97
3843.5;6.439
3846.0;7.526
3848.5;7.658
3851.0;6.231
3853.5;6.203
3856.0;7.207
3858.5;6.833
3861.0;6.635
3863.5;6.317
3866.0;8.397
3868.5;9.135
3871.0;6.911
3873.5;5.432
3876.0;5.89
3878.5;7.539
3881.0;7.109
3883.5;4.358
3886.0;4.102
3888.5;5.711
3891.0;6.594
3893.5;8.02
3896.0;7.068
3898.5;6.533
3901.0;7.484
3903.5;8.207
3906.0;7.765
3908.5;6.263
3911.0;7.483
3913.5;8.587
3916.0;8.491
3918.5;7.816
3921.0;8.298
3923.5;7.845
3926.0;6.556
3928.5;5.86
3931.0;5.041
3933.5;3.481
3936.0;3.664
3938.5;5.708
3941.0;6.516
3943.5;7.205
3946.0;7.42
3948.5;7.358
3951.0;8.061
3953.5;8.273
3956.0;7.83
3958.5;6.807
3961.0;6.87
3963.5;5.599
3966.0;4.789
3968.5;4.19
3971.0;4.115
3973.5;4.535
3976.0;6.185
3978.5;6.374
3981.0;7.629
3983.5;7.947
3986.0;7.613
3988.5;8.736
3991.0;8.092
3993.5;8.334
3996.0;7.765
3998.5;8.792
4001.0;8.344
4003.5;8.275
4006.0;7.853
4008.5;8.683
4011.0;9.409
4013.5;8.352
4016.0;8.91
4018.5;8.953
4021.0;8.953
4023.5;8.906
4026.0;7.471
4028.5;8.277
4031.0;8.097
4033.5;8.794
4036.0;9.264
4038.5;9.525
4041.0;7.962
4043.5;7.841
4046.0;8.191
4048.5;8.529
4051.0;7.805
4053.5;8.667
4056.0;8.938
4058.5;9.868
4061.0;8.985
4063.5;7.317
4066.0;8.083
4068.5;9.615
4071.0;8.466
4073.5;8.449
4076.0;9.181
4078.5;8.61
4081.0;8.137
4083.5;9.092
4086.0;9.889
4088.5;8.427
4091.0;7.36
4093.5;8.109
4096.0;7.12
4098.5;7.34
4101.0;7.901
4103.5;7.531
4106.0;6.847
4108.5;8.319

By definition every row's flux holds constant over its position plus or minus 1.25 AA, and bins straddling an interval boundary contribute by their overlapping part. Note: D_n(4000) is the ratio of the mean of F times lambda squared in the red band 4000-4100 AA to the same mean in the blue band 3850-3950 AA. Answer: 1.36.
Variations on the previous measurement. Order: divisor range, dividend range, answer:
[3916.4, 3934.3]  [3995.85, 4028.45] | 1.35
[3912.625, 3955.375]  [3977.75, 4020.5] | 1.25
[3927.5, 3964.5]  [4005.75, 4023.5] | 1.42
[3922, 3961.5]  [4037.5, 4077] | 1.39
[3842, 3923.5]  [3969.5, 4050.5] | 1.22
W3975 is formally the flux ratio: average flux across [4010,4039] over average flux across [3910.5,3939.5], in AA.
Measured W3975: 1.3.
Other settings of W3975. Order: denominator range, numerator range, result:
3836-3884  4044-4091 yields 1.30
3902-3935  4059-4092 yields 1.23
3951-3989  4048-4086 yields 1.34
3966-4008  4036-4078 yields 1.21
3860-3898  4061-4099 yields 1.27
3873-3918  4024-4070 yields 1.24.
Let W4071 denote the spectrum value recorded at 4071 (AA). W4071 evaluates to 8.466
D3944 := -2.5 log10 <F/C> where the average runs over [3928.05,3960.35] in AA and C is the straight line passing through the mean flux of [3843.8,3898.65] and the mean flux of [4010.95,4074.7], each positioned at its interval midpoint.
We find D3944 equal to 0.17 mag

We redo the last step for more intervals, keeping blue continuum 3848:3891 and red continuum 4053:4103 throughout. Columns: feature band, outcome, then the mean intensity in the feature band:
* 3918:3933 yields 0.06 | 6.69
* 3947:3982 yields 0.17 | 6.33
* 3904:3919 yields -0.12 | 7.75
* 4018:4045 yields -0.07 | 8.53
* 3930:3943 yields 0.39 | 5.01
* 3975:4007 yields -0.03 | 7.85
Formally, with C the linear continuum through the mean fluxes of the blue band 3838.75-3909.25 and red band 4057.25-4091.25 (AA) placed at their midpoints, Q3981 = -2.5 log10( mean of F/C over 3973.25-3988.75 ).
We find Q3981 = 0.110 mag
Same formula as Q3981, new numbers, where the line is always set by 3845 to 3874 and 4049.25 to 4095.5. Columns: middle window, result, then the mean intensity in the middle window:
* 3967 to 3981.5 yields 0.416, 5.38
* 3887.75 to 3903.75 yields 0.042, 7.06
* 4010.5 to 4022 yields -0.088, 8.88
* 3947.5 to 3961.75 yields 0.027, 7.56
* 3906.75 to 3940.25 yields 0.148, 6.56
